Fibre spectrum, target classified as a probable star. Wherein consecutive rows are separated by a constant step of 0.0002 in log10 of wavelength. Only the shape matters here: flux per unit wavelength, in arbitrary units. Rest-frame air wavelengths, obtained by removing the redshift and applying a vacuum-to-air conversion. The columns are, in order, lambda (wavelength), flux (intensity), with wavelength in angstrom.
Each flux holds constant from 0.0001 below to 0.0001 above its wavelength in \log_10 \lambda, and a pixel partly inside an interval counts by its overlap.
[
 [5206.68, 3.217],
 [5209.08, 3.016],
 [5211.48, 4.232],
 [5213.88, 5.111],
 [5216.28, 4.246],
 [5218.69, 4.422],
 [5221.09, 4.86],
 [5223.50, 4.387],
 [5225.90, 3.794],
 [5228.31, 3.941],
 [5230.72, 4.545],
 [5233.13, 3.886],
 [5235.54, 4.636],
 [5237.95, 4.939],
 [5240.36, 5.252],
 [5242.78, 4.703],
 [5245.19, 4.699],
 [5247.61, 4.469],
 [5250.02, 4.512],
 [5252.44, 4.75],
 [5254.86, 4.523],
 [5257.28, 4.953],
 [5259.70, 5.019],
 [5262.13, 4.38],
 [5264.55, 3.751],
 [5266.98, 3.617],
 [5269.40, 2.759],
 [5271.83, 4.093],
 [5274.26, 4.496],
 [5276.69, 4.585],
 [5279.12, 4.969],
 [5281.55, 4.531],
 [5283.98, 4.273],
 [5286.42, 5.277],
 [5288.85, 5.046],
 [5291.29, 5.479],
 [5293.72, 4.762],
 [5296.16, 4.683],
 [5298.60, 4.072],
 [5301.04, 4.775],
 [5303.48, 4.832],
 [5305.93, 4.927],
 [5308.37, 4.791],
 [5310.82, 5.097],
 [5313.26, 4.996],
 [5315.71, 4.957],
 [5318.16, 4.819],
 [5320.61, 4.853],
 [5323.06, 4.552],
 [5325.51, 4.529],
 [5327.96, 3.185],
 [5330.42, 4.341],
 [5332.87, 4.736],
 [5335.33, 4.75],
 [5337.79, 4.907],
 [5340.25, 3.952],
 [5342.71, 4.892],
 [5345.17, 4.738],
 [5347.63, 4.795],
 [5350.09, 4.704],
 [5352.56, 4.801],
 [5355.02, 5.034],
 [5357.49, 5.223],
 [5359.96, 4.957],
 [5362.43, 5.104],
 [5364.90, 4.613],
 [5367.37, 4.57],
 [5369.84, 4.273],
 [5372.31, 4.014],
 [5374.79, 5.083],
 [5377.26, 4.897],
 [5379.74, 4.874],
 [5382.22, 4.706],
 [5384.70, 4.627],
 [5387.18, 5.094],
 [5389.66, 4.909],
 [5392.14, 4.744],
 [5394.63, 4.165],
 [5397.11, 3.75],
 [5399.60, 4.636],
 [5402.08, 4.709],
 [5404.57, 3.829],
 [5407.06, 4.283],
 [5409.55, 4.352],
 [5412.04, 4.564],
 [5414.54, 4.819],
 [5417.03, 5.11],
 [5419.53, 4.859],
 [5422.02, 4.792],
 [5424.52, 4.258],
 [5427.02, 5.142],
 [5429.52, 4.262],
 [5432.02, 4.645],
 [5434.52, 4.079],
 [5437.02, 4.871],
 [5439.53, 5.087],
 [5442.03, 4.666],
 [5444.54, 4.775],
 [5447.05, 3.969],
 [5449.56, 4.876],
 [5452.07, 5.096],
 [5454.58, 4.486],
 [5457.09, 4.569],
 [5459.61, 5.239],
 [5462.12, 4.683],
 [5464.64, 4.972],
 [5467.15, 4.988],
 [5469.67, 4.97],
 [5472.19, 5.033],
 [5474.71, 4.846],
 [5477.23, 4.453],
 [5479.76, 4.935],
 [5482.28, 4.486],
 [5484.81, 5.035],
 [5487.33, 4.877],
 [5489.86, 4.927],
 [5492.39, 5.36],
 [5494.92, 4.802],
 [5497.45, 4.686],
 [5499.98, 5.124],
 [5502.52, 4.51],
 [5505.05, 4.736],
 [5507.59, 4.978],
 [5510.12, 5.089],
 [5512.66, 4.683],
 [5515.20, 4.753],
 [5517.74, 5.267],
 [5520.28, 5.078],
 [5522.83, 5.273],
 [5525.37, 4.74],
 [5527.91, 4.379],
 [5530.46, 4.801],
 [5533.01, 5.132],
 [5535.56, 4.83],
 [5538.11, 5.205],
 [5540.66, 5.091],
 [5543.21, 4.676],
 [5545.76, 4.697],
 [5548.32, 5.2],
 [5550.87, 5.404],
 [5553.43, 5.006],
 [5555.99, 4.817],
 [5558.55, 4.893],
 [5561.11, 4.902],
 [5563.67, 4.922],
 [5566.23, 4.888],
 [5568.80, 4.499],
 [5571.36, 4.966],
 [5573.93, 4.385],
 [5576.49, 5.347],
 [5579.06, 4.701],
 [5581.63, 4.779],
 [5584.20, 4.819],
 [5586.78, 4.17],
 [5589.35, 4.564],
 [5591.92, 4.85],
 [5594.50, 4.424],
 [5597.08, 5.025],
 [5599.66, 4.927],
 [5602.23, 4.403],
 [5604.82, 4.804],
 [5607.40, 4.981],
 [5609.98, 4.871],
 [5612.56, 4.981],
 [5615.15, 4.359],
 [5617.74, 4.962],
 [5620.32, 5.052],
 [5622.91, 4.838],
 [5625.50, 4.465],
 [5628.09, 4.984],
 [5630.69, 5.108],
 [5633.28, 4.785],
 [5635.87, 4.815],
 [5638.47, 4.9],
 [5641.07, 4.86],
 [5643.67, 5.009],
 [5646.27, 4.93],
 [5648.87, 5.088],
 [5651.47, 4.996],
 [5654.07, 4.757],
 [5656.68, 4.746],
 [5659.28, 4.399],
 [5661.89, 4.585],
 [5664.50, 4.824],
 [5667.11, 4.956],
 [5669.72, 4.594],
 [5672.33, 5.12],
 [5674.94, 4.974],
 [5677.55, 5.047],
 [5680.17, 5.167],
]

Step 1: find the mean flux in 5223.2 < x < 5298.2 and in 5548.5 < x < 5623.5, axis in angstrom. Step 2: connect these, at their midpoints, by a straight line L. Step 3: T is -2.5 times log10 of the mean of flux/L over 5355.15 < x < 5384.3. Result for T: -0.035 mag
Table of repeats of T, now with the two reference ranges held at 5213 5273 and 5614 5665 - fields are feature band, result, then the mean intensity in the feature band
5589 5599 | 0.01 mag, 4.74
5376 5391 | -0.07 mag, 4.85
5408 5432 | -0.02 mag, 4.68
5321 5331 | 0.07 mag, 4.2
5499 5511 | -0.04 mag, 4.88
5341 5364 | -0.09 mag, 4.89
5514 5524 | -0.09 mag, 5.09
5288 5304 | -0.08 mag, 4.8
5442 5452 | 0.00 mag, 4.62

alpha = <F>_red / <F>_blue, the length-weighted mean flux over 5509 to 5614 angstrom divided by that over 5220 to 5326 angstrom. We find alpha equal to 1.1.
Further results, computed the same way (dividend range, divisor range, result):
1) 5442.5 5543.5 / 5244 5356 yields 1.06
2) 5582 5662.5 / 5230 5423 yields 1.04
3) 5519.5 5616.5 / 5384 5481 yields 1.04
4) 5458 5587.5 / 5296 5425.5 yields 1.05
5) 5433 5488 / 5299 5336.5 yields 1.02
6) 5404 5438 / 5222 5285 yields 1.04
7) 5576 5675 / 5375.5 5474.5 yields 1.03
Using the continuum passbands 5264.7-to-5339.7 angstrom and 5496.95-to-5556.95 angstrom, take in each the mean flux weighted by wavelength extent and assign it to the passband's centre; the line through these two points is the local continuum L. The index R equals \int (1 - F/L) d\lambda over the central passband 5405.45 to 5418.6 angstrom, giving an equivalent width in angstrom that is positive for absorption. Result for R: 0.4 angstrom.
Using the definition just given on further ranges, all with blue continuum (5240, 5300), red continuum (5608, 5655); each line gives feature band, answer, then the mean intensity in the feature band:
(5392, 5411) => 1.5 angstrom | 4.29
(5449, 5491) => -1.1 angstrom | 4.85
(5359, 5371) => -0.2 angstrom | 4.7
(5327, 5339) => 0.5 angstrom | 4.41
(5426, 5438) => 0.3 angstrom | 4.59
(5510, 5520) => -0.4 angstrom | 4.94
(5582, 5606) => 0.9 angstrom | 4.67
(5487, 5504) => -0.5 angstrom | 4.9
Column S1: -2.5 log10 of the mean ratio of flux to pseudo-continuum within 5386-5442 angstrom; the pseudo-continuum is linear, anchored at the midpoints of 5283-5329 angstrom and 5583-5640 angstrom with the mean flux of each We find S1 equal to 0.038 mag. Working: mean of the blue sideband 4.74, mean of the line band 4.59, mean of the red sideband 4.78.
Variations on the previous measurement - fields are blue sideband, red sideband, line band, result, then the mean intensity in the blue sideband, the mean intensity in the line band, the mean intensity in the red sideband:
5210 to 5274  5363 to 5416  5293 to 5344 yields -0.037 mag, 4.4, 4.64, 4.56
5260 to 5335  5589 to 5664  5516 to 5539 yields -0.051 mag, 4.55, 4.96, 4.81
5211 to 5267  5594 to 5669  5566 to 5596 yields 0.020 mag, 4.51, 4.69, 4.82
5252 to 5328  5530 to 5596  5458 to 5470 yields -0.046 mag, 4.59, 4.96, 4.85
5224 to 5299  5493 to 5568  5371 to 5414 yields 0.037 mag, 4.5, 4.55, 4.92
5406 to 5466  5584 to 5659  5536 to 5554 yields -0.061 mag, 4.69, 5.03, 4.8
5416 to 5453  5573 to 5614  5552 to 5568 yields -0.035 mag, 4.69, 4.89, 4.75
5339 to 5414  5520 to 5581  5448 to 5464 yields -0.013 mag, 4.63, 4.81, 4.91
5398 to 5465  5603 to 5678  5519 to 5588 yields -0.025 mag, 4.64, 4.87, 4.85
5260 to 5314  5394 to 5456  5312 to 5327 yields -0.046 mag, 4.56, 4.76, 4.57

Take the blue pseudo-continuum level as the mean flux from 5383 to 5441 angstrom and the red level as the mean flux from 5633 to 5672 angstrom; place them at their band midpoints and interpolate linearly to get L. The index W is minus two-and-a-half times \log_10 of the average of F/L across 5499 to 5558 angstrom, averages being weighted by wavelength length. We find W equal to -0.05 mag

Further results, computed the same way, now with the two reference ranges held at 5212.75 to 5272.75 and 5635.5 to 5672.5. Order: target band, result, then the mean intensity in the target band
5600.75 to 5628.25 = 0.00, 4.79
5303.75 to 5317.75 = -0.11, 4.94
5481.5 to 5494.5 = -0.06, 4.94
